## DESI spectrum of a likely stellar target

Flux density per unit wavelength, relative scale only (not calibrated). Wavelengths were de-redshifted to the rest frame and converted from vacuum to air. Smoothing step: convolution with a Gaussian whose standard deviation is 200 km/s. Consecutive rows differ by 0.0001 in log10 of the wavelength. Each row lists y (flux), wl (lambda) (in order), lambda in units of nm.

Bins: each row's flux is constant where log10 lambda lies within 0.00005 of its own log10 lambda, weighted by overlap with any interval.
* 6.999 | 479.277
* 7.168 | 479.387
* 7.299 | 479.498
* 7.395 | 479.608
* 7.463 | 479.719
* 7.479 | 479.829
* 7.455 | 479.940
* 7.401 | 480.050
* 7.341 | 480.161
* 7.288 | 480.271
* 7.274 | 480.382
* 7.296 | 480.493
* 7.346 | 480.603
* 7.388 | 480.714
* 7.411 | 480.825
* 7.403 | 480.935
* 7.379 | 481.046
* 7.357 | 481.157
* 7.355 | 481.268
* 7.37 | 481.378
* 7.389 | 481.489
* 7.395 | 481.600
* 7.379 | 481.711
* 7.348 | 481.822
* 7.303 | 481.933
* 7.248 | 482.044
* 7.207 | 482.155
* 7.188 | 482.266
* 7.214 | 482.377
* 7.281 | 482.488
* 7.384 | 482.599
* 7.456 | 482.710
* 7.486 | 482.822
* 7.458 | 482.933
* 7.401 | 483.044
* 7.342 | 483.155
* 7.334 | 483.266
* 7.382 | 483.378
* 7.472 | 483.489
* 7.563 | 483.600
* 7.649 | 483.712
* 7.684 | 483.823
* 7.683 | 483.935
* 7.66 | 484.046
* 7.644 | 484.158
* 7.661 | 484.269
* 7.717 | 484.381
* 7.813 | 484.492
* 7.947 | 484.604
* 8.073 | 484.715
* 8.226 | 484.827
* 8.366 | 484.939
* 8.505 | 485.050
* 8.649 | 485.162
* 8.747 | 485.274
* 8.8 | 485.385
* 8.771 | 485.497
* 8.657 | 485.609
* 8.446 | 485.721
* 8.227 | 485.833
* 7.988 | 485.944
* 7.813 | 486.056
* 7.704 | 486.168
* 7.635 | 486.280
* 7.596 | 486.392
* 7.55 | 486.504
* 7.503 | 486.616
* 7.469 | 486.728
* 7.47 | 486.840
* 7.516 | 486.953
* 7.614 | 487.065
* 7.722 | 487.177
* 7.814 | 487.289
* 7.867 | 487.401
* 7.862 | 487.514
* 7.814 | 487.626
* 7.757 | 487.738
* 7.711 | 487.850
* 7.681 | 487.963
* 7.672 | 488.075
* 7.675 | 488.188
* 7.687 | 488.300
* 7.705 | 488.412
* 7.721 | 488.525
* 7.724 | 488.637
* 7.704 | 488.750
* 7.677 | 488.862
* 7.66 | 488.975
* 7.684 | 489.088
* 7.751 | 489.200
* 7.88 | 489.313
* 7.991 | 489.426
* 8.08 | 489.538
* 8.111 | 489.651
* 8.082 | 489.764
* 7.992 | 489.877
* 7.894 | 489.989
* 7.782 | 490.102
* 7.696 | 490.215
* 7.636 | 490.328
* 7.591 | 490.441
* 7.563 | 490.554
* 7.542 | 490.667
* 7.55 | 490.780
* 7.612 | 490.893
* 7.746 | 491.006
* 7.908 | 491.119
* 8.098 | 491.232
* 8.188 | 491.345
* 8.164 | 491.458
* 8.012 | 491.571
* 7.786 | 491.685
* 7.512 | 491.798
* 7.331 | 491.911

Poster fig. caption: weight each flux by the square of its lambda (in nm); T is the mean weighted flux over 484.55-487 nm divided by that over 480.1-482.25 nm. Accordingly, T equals 1.1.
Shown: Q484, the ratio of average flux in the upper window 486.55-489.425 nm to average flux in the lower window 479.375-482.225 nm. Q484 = 1.0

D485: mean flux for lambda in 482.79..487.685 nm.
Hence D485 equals 7.85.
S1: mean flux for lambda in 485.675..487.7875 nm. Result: 7.75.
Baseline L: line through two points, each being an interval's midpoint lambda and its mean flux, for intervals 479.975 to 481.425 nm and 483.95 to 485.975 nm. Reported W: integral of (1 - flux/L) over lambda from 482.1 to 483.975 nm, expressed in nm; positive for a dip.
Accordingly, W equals 0.10 nm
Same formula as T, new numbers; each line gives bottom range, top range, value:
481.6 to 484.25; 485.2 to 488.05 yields 1.08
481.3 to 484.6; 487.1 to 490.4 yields 1.07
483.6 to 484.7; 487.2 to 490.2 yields 1.03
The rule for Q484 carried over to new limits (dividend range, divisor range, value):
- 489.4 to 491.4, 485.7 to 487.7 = 1.01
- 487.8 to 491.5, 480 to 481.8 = 1.06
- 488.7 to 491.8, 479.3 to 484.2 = 1.06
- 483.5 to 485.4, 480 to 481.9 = 1.09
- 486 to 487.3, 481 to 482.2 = 1.04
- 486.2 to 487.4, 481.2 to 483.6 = 1.03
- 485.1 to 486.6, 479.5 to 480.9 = 1.11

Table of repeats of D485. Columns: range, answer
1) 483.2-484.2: 7.55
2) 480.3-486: 7.68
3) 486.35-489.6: 7.71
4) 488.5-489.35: 7.72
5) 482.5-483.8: 7.45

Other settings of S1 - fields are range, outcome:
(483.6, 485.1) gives 7.88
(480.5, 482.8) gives 7.34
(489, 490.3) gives 7.89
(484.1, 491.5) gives 7.88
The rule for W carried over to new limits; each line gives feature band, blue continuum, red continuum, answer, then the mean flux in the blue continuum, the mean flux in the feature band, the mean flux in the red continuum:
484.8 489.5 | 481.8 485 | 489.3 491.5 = -0.11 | 7.56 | 7.9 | 7.85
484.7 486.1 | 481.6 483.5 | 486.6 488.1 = -0.16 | 7.34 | 8.42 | 7.68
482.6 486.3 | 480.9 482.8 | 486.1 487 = -0.22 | 7.33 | 7.9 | 7.55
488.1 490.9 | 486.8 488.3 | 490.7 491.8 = 0.01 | 7.7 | 7.76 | 7.87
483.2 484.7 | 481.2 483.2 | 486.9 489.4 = -0.04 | 7.35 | 7.64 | 7.73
